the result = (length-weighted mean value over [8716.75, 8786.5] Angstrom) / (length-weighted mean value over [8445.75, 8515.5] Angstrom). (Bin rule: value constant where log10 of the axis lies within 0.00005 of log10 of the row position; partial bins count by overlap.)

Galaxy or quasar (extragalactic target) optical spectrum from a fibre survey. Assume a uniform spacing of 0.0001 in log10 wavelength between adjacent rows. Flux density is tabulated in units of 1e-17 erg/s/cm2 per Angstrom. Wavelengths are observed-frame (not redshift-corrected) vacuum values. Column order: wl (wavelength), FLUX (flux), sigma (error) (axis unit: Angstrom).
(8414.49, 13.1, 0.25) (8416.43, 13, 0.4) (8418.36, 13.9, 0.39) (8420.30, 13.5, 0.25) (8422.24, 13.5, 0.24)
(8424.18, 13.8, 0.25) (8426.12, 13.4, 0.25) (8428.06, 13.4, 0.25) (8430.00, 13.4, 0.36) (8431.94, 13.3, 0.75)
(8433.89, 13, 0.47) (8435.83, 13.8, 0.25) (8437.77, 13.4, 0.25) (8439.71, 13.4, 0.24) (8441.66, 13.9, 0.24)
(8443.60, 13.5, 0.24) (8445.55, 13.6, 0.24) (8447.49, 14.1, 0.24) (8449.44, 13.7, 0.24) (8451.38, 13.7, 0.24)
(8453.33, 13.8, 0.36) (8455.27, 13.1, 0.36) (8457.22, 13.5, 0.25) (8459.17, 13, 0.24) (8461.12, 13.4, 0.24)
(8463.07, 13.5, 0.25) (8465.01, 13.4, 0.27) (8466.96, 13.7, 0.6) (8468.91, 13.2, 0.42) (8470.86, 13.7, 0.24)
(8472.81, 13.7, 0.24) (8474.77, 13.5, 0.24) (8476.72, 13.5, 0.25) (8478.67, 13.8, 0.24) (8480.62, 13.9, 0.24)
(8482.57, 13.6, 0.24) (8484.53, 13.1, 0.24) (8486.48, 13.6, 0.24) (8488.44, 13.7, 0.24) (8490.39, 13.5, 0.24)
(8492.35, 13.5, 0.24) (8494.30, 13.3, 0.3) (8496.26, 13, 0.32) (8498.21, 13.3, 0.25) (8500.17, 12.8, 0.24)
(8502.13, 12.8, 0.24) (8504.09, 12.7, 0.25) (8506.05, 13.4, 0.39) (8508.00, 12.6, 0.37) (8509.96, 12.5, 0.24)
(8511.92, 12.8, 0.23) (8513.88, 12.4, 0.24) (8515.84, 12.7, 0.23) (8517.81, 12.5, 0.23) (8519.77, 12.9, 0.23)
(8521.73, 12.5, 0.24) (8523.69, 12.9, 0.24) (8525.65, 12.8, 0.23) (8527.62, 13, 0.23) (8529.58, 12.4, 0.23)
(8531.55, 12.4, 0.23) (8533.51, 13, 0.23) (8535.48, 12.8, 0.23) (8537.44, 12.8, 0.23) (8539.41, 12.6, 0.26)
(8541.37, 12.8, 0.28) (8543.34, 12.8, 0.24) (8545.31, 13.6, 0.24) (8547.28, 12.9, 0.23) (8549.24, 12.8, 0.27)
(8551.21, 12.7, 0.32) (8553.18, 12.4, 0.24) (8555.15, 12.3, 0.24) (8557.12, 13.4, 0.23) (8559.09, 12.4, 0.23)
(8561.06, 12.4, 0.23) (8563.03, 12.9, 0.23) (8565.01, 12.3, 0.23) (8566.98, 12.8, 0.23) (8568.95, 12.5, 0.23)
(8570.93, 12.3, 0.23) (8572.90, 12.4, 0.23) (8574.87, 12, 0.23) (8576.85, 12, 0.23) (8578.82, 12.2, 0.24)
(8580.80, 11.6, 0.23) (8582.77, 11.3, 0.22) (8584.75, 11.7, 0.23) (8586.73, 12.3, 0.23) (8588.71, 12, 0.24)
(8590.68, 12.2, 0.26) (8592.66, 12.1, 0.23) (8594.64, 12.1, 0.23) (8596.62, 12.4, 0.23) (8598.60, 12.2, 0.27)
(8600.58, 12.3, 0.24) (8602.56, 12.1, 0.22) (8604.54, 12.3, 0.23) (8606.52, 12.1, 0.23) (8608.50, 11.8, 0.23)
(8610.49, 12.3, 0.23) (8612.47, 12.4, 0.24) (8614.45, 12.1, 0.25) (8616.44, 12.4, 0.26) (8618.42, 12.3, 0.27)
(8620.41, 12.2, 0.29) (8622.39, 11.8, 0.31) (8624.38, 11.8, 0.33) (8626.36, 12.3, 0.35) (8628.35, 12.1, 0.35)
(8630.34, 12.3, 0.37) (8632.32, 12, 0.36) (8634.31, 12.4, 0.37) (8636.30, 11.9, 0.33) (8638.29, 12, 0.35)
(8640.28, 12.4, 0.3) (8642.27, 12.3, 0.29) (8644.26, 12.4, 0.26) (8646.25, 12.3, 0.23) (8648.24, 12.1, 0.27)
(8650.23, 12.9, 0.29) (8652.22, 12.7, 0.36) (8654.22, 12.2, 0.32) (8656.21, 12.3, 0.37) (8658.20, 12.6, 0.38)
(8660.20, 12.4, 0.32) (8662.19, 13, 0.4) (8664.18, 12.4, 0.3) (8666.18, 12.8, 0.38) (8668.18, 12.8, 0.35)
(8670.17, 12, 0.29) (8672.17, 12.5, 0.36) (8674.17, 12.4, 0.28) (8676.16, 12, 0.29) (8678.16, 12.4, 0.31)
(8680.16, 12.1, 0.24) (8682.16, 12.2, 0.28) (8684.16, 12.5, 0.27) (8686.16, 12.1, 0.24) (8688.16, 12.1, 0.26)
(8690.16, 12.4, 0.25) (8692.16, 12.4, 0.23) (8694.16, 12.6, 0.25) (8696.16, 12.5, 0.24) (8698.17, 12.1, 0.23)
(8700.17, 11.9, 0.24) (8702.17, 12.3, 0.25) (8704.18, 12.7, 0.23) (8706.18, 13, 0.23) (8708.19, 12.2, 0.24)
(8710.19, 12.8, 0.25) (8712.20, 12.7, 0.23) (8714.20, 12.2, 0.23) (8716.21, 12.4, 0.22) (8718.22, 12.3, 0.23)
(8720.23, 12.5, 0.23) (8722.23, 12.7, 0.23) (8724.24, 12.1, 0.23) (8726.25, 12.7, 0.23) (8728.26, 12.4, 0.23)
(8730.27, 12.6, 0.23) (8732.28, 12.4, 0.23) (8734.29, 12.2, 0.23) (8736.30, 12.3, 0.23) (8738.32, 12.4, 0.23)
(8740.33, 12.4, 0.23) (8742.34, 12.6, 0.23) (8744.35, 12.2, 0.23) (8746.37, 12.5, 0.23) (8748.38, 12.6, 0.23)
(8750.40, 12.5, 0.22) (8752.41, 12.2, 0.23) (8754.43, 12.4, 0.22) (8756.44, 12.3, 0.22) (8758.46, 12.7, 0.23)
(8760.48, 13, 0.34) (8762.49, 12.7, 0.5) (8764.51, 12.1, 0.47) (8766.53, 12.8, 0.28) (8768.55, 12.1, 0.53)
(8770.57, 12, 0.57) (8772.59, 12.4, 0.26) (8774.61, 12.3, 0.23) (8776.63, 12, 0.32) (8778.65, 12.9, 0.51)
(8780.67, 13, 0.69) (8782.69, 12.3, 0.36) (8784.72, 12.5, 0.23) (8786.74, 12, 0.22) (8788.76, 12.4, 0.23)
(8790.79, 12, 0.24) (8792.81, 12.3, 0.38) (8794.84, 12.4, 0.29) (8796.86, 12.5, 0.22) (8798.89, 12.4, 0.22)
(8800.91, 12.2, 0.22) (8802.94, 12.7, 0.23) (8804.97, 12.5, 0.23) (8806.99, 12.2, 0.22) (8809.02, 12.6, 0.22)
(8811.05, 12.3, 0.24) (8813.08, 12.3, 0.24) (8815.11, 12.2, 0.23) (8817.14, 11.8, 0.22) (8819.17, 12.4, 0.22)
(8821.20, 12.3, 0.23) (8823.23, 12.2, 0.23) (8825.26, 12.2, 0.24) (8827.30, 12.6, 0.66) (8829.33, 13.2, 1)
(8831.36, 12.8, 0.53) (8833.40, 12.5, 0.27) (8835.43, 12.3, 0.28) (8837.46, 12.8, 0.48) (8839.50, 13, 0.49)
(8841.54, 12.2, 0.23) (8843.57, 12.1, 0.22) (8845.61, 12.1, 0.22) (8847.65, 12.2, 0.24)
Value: 0.93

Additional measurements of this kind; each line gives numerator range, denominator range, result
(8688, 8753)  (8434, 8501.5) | 0.92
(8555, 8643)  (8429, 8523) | 0.92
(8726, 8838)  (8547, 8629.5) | 1.01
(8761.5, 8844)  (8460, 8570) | 0.95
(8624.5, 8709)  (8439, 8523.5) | 0.93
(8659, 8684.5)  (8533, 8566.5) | 0.97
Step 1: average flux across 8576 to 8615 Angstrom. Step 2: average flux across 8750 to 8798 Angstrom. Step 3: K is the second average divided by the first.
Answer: 1.03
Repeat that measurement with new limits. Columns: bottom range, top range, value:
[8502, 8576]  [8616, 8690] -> 0.97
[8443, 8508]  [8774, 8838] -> 0.92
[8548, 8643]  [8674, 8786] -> 1.01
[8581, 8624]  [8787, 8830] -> 1.02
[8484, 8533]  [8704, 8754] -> 0.96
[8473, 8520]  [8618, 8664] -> 0.93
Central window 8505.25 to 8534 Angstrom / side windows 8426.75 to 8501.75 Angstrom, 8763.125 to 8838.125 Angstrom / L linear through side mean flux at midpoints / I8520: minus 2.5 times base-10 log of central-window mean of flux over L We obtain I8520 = 0.05 mag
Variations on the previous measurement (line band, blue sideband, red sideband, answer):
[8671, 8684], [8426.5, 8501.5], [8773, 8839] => 0.047 mag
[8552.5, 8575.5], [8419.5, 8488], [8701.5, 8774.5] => 0.050 mag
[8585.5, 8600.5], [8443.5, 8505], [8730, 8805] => 0.073 mag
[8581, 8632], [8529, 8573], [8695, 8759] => 0.044 mag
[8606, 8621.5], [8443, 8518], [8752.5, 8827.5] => 0.061 mag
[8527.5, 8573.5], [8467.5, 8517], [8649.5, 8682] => 0.023 mag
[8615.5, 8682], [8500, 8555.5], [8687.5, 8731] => 0.020 mag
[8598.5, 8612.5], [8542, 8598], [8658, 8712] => 0.020 mag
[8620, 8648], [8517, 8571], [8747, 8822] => 0.038 mag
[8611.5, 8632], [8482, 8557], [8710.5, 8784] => 0.046 mag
